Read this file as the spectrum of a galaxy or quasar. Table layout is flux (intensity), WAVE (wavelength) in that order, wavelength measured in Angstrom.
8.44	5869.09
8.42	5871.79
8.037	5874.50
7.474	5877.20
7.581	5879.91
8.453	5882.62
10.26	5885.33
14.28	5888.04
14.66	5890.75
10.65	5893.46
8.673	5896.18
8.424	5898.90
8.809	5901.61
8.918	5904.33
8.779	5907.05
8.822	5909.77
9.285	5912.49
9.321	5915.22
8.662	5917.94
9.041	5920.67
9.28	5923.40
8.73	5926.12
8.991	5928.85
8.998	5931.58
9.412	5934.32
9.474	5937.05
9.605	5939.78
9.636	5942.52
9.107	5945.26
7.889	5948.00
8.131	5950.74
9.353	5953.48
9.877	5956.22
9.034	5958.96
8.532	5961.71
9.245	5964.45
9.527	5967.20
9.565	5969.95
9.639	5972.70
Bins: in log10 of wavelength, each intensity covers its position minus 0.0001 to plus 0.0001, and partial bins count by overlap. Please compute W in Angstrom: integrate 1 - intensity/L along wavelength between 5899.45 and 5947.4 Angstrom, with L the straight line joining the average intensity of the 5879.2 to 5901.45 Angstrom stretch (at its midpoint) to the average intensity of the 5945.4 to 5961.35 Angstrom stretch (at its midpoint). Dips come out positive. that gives 2.4 Angstrom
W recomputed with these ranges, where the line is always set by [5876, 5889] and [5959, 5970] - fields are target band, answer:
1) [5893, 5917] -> 0.99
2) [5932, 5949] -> 0.09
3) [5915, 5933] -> 0.65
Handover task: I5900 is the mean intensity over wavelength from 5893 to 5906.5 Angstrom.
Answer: 8.97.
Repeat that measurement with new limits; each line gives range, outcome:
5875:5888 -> 9.01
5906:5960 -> 9.07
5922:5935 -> 9.06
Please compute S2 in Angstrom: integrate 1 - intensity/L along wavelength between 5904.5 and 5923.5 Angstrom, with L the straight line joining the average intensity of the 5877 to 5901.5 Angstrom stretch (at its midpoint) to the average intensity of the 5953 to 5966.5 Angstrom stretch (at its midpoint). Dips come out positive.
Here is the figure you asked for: 1.53 Angstrom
